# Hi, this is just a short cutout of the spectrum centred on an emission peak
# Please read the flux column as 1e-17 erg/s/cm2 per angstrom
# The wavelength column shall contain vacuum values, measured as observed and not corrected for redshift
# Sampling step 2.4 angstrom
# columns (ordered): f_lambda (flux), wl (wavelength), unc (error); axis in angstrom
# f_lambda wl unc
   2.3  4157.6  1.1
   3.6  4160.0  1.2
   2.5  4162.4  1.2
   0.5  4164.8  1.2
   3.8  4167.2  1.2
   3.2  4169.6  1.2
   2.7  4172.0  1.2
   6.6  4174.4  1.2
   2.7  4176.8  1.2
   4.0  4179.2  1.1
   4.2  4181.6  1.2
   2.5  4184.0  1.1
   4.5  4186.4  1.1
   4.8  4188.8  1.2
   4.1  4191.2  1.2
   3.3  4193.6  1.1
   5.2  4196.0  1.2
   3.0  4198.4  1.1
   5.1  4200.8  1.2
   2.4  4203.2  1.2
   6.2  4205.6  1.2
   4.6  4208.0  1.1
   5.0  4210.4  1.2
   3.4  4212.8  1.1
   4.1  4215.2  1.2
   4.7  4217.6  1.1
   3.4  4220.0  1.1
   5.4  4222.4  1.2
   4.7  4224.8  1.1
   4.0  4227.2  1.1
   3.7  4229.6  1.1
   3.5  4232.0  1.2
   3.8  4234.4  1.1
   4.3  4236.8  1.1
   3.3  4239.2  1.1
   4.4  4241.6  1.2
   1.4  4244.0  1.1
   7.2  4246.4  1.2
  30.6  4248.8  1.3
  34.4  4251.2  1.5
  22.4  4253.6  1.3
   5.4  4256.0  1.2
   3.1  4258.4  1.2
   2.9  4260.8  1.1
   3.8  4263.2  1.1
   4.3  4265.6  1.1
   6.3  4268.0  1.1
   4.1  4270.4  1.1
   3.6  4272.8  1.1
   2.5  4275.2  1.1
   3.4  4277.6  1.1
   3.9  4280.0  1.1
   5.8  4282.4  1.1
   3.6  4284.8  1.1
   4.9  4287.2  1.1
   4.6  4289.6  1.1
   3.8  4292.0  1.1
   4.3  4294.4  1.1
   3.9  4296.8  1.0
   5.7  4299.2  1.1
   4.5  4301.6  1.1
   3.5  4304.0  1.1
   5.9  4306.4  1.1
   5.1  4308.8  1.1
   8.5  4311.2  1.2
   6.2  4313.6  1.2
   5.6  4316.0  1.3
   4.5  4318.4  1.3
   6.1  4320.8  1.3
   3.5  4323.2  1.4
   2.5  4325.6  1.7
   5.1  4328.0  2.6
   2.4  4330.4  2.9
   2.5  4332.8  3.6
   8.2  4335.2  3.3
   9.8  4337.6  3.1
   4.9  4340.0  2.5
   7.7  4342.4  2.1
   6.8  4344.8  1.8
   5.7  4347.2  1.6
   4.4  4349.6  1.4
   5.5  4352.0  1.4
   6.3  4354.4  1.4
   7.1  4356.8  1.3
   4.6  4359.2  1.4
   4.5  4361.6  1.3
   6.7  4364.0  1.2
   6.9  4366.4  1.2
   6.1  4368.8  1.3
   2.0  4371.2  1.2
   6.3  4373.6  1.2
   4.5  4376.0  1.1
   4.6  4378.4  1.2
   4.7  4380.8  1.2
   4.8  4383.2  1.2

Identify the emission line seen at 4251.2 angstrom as [O II]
